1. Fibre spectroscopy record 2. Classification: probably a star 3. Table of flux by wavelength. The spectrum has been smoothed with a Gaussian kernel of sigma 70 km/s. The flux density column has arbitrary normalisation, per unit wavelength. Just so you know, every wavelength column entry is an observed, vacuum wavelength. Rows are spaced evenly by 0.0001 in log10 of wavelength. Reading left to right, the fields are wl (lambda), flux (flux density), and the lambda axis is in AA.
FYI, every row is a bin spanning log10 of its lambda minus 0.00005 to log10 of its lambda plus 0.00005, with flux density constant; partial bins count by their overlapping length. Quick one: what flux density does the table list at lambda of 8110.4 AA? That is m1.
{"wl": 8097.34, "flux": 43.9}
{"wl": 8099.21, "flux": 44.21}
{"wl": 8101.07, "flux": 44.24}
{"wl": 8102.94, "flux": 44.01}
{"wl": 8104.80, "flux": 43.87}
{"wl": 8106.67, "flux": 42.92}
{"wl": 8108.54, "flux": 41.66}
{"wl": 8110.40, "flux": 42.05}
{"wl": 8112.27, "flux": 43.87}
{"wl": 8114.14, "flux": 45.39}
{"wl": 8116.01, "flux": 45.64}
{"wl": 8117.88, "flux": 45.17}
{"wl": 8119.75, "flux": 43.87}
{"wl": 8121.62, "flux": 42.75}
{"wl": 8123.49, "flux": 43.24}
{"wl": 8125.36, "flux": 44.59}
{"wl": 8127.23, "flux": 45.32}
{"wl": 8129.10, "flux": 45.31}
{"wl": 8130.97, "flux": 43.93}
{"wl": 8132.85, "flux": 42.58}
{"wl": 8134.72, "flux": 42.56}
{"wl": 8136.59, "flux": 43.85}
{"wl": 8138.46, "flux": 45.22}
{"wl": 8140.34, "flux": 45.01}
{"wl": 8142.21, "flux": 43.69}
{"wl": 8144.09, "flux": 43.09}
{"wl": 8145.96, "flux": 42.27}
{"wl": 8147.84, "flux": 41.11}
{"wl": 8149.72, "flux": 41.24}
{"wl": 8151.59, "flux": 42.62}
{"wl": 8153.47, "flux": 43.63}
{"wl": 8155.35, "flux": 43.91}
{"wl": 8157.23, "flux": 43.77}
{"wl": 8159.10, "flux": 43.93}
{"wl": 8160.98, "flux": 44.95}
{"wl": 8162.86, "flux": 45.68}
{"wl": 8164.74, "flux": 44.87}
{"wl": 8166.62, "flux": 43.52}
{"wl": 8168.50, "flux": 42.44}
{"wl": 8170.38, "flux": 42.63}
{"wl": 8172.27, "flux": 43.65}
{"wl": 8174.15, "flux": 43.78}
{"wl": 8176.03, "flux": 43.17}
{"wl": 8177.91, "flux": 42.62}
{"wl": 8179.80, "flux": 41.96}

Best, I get 42.05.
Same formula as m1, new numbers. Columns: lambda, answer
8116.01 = 45.64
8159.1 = 43.93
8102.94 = 44.01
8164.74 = 44.87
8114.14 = 45.39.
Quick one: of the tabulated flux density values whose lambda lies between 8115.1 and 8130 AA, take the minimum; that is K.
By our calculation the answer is 42.75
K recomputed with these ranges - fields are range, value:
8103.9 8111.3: 41.66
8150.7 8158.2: 42.62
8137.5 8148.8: 41.11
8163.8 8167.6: 43.52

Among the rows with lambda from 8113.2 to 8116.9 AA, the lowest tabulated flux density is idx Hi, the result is 45.39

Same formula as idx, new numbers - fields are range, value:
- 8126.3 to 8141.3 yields 42.56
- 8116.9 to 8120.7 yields 43.87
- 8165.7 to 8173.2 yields 42.44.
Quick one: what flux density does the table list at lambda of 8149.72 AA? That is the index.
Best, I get 41.24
